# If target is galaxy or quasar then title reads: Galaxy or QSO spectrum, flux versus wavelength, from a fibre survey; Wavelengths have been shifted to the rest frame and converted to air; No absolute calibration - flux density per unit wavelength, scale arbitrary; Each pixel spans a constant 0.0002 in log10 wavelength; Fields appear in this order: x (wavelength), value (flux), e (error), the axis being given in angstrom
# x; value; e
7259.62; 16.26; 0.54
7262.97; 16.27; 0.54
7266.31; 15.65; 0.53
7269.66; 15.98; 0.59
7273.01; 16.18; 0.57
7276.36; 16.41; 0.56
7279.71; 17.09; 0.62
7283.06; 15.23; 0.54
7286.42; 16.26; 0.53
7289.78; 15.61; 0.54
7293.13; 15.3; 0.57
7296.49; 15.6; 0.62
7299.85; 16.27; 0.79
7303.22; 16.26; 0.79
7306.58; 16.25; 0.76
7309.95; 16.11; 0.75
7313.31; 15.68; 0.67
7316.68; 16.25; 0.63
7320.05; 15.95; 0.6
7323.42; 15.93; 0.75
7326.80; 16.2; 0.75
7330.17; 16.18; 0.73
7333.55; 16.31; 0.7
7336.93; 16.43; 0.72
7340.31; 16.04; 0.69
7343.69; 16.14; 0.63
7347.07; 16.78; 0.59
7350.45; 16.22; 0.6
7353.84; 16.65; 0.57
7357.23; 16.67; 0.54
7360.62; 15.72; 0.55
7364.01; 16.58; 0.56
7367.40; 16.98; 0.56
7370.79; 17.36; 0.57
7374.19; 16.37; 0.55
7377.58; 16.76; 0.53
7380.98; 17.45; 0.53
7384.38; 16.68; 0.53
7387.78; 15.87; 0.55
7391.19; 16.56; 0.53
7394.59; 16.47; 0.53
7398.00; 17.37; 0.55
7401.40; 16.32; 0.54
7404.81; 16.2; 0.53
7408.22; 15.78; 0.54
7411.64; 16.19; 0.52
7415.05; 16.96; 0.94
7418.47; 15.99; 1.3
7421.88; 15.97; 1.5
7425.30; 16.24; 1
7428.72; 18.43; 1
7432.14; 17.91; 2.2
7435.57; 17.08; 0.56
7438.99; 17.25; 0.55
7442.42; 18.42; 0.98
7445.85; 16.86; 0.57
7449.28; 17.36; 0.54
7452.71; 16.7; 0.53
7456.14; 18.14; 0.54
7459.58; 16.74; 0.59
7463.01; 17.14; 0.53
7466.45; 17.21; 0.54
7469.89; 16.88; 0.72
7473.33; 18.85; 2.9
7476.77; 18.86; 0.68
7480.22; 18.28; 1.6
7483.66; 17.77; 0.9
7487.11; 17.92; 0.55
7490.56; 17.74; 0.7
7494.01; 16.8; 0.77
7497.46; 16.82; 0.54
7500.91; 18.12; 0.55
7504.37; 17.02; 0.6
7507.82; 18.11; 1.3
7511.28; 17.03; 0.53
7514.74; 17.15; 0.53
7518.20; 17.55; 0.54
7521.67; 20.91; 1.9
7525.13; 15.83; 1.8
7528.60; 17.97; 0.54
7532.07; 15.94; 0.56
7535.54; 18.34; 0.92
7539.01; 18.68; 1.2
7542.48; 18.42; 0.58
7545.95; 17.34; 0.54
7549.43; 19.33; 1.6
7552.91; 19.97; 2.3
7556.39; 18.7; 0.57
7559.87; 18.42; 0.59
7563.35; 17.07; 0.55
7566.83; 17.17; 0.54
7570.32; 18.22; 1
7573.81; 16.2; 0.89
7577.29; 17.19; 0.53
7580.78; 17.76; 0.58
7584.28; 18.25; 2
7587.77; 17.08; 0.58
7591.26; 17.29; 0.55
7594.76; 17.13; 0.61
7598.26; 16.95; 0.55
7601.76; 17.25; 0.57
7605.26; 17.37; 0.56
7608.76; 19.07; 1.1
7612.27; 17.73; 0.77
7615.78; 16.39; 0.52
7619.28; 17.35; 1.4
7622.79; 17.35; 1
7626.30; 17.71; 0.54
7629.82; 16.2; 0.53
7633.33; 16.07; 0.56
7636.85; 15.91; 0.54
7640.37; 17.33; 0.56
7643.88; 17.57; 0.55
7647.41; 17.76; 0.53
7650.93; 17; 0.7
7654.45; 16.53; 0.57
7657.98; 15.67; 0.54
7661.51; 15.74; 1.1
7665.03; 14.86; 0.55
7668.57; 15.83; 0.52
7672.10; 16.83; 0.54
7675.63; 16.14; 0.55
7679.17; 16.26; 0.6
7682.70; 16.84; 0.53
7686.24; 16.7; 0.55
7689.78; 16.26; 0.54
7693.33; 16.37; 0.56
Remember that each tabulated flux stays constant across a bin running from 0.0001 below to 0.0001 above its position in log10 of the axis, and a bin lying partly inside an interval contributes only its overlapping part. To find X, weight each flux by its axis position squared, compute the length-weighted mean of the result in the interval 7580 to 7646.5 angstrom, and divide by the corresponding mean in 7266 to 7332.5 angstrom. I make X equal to 1.17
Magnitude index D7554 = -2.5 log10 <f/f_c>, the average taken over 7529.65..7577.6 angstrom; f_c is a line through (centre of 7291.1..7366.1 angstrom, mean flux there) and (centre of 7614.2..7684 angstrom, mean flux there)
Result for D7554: -0.10 mag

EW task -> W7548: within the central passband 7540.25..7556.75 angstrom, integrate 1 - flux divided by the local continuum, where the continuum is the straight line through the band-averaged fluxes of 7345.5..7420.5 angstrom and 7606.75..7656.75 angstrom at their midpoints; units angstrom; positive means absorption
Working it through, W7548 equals -1.8 angstrom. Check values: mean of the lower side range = 16.5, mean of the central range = 18.8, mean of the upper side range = 17.1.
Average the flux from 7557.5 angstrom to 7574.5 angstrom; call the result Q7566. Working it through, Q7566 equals 17.5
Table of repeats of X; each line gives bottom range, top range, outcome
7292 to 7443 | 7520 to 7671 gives 1.12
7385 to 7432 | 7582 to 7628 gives 1.11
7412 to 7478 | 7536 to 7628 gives 1.07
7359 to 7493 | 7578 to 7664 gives 1.05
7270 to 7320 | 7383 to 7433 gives 1.07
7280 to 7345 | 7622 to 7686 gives 1.13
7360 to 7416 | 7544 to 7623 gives 1.12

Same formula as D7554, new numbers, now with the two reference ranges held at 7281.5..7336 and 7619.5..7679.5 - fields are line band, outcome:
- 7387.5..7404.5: -0.03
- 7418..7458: -0.07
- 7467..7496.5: -0.10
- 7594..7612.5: -0.07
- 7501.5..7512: -0.08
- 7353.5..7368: -0.03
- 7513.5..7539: -0.09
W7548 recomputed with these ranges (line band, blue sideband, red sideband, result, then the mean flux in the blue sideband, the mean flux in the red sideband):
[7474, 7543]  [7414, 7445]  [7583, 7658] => -2.5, 17.1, 17.2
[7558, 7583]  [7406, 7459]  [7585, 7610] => -0.1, 17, 17.5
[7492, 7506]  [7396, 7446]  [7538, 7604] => 0.1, 16.9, 17.8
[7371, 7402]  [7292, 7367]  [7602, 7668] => -0.7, 16.2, 16.9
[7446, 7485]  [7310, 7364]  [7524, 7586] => -1.0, 16.2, 17.8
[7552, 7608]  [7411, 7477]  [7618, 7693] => -2.7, 17.2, 16.6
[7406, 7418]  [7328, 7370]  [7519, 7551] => 0.5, 16.4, 18.1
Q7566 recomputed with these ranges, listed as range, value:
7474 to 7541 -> 17.7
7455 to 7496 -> 17.7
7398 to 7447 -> 16.8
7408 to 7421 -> 16.3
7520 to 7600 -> 17.8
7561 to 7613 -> 17.5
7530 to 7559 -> 18.3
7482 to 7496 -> 17.5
